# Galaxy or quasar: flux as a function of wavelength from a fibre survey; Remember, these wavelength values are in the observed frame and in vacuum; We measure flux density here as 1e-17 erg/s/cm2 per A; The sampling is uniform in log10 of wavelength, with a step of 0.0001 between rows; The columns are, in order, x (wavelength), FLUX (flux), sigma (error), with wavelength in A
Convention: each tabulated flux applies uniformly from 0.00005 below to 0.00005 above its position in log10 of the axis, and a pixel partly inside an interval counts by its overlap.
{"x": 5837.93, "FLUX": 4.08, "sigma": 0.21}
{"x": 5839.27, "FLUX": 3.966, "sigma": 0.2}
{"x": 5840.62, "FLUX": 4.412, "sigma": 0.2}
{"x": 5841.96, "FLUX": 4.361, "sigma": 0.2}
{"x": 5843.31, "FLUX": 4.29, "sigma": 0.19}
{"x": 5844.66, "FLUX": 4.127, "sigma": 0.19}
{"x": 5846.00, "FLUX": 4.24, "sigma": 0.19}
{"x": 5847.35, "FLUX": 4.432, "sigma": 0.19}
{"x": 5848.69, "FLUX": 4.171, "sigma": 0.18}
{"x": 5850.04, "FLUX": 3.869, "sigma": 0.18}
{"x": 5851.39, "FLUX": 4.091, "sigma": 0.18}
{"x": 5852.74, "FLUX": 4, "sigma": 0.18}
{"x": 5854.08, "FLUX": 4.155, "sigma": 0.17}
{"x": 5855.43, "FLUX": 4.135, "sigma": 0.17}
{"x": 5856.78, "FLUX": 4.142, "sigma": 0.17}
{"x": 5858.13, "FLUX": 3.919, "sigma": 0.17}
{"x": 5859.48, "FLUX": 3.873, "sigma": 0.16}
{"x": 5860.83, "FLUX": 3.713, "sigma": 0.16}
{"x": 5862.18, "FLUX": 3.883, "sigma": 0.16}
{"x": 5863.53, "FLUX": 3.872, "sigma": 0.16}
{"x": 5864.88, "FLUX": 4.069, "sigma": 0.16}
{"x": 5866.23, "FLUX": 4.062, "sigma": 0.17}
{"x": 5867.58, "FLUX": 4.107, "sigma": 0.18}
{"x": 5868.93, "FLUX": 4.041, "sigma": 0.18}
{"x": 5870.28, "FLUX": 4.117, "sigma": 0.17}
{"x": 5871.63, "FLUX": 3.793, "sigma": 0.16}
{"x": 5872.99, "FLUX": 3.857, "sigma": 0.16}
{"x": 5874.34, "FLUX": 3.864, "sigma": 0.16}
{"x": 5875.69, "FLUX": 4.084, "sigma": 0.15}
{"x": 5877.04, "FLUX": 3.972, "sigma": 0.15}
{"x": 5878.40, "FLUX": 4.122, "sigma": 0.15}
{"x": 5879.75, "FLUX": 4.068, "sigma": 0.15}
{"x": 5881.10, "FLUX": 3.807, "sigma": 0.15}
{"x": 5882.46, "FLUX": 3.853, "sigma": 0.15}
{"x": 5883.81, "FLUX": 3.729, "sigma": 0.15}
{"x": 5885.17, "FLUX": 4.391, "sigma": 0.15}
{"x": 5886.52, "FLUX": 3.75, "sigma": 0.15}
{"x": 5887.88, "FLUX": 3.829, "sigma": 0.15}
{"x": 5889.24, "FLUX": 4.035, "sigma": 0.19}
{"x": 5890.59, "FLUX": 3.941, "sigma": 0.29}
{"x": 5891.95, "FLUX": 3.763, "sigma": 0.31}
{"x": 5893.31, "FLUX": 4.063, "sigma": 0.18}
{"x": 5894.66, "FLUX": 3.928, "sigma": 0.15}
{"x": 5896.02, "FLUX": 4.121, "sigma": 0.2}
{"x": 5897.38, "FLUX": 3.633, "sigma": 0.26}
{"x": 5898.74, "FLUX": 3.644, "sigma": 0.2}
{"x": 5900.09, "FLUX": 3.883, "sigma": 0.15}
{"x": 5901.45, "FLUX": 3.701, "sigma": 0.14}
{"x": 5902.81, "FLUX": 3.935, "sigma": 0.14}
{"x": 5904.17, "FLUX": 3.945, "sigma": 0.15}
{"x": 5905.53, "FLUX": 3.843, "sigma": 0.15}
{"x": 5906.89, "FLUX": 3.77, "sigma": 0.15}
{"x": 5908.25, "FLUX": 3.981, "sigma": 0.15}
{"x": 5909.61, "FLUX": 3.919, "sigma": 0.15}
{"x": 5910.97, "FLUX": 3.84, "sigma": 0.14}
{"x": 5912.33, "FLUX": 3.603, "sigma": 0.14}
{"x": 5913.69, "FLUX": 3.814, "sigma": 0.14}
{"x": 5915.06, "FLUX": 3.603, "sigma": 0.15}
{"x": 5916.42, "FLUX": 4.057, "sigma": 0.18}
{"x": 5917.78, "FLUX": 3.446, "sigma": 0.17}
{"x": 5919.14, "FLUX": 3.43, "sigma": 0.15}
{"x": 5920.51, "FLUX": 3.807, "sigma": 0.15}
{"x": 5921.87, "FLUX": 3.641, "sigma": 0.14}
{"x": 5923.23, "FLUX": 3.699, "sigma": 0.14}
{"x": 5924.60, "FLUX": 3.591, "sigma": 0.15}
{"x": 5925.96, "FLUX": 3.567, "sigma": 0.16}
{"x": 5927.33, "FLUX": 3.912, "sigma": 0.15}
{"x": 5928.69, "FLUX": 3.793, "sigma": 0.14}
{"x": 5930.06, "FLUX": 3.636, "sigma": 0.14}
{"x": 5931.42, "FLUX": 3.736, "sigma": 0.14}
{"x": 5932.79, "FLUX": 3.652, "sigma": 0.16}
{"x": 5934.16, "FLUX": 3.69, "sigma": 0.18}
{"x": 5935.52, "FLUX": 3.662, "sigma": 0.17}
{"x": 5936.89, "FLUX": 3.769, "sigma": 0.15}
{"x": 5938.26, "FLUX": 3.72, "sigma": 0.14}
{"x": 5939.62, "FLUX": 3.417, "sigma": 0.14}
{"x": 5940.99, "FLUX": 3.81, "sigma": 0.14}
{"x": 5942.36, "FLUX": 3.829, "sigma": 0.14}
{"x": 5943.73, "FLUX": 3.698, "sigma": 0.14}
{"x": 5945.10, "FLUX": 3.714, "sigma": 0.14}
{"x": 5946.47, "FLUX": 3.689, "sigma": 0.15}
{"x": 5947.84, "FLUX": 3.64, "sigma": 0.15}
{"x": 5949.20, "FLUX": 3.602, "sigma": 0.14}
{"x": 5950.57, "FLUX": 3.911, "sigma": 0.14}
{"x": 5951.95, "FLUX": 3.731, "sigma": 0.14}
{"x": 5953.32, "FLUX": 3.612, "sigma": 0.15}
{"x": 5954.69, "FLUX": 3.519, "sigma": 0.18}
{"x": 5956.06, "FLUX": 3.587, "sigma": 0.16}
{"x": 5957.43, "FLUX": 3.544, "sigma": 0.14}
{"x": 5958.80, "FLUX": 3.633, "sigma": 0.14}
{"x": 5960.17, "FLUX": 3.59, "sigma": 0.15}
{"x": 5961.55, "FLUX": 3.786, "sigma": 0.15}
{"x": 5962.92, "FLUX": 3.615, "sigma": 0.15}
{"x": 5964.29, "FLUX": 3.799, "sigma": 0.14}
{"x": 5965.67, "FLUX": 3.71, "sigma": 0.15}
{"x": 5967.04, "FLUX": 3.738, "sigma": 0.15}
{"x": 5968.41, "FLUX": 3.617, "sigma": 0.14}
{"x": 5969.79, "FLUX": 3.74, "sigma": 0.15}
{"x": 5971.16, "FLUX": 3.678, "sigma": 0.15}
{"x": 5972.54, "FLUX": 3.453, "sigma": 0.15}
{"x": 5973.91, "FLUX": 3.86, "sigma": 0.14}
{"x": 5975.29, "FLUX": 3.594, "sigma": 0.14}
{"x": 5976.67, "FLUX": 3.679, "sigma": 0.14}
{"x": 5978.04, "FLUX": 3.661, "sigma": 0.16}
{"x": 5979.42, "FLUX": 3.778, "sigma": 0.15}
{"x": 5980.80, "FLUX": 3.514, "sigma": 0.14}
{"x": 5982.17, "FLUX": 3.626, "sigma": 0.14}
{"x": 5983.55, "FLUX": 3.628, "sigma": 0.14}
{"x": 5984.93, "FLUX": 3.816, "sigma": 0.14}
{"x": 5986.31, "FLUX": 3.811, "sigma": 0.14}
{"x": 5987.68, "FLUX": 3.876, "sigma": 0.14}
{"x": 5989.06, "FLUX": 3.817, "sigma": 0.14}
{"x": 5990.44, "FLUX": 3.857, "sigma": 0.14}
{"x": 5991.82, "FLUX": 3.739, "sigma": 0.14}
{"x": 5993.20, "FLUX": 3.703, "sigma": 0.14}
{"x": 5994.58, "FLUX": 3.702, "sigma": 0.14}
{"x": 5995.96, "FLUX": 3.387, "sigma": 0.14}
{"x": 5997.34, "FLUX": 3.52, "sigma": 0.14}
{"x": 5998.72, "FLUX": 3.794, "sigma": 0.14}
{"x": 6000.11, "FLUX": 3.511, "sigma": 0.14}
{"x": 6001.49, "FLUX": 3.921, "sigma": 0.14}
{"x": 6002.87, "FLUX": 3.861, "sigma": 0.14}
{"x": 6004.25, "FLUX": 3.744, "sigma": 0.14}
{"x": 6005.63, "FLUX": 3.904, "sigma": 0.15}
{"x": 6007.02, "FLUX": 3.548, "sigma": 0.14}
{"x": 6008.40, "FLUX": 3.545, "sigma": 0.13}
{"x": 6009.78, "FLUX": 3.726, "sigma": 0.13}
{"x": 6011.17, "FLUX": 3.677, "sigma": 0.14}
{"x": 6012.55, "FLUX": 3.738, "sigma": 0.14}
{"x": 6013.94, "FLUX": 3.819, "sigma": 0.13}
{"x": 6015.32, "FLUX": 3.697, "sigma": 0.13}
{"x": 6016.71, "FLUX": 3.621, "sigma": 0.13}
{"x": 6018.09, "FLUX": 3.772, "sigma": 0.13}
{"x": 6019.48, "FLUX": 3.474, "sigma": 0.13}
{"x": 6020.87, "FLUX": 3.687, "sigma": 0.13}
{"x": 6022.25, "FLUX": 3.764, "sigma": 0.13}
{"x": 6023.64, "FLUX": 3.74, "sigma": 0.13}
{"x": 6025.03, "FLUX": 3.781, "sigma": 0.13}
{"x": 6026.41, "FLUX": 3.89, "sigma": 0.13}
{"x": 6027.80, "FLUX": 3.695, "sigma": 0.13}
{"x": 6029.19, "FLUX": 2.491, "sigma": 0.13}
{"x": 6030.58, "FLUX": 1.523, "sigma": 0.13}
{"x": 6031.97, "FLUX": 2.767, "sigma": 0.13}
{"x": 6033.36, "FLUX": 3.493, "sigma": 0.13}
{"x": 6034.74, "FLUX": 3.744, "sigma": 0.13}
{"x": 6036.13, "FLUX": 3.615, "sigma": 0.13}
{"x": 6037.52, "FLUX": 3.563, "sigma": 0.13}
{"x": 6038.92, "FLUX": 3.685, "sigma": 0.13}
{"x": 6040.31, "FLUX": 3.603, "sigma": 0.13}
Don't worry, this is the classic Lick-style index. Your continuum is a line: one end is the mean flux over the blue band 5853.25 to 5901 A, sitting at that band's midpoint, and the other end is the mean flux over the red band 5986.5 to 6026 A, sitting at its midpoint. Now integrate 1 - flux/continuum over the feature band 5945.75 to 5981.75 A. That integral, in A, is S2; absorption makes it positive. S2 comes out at 1.2 A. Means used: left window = 3.95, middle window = 3.66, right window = 3.71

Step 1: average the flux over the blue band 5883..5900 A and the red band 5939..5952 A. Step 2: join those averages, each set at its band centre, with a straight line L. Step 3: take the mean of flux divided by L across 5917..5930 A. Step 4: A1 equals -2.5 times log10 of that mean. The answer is 0.037 mag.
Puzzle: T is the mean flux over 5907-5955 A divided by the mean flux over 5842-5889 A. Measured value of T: 0.92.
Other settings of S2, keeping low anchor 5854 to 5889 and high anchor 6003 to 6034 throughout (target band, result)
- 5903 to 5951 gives 0.8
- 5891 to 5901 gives 0.1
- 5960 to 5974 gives -0.1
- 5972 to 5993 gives -0.5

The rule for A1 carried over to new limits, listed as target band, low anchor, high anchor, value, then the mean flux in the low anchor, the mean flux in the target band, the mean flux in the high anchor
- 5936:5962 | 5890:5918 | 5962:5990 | 0.02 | 3.84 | 3.67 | 3.7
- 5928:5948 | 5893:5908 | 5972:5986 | 0.02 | 3.86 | 3.7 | 3.67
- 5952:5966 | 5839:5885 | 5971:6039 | 0.03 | 4.04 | 3.64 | 3.61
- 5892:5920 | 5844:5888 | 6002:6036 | 0.02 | 4.01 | 3.81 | 3.53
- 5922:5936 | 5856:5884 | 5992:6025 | 0.04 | 3.95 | 3.69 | 3.69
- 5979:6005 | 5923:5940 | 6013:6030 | -0.03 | 3.68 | 3.72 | 3.61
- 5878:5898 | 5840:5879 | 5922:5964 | 0.00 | 4.06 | 3.93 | 3.68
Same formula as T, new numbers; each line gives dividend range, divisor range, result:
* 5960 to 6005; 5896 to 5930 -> 0.99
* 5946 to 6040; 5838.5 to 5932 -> 0.92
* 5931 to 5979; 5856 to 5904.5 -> 0.94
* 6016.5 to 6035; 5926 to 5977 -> 0.92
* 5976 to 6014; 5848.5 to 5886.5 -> 0.93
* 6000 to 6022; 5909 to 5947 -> 1.00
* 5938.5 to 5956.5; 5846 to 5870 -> 0.91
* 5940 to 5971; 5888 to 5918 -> 0.96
